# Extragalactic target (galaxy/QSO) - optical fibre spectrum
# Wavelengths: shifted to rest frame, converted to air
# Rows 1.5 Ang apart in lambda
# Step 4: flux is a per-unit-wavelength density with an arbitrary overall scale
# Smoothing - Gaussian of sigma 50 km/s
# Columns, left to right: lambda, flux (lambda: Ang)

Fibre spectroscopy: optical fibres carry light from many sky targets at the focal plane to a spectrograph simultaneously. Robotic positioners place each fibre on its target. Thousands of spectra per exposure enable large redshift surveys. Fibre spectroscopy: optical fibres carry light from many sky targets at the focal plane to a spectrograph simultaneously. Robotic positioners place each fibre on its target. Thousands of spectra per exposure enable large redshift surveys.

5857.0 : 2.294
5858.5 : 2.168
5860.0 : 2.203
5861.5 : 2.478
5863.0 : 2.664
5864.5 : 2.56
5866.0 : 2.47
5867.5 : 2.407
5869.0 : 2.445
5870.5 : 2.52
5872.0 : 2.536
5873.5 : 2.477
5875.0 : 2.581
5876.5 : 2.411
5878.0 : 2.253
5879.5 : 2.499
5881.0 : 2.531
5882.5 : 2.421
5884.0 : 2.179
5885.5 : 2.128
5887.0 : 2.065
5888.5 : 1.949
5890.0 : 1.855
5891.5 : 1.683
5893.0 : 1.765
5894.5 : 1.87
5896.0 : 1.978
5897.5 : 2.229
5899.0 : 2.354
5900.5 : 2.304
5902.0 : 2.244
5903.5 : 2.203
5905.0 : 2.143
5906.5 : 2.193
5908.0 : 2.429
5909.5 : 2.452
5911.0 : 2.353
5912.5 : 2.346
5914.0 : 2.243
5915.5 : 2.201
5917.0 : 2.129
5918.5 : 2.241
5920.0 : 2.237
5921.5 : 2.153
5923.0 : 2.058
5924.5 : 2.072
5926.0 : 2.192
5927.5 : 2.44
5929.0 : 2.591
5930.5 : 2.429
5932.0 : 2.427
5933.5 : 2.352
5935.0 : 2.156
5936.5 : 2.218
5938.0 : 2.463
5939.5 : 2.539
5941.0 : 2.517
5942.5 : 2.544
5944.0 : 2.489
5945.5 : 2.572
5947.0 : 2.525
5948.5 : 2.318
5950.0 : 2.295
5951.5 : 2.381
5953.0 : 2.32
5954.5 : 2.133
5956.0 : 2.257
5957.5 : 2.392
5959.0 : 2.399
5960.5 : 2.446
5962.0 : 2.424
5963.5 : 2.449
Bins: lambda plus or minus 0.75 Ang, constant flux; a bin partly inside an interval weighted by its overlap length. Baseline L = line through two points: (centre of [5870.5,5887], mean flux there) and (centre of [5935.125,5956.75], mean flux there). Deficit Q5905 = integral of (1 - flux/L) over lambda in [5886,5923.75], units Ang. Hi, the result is 3.86 Ang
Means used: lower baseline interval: 2.39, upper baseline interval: 2.39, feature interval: 2.15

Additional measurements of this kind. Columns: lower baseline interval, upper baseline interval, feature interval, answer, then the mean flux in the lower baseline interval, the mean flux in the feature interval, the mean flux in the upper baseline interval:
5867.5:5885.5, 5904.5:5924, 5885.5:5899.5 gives 2.2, 2.43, 1.97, 2.24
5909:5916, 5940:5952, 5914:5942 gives 1.0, 2.32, 2.3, 2.46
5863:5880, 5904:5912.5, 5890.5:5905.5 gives 1.8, 2.48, 2.07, 2.31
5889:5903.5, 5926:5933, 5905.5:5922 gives -0.2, 2.04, 2.27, 2.44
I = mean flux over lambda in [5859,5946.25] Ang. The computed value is 2.3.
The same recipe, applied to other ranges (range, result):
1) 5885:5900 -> 1.99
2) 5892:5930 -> 2.21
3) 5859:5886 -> 2.43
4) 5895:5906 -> 2.2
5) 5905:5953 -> 2.34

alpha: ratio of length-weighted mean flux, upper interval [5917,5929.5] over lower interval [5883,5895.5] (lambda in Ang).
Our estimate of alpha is 1.1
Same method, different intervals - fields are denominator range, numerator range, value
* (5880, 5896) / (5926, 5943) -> 1.18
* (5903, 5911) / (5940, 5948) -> 1.10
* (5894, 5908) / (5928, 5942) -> 1.10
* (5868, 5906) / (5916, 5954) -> 1.05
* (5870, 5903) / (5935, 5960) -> 1.08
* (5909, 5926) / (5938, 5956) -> 1.09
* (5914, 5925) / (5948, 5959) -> 1.07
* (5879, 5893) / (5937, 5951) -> 1.16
